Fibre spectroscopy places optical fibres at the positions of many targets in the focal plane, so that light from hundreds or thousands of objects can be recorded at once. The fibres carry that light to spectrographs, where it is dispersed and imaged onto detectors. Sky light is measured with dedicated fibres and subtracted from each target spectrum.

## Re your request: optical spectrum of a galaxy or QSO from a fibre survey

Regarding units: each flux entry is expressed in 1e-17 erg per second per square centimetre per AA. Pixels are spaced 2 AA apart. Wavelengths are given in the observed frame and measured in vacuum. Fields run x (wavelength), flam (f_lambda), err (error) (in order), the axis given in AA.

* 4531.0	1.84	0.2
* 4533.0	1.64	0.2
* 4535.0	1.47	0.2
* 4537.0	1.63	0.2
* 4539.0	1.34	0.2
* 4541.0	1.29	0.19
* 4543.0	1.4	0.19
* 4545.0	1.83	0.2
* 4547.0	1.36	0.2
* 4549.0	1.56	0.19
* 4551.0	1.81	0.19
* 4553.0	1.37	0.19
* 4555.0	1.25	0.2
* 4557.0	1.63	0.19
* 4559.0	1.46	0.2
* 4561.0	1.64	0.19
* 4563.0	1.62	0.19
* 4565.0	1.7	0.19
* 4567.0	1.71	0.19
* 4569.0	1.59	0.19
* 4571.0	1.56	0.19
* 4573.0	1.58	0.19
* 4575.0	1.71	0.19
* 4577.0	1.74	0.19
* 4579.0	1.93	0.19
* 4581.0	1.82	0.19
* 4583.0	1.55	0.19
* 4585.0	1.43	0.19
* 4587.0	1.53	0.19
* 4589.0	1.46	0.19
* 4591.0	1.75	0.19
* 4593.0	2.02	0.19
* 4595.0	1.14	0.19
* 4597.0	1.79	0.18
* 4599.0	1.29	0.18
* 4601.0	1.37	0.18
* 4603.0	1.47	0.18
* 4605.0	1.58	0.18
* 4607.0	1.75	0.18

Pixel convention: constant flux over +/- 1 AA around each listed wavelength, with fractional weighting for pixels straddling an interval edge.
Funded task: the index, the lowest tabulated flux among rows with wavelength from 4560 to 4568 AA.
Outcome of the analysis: 1.62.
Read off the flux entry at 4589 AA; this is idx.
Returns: 1.46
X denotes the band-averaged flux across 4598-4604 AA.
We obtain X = 1.38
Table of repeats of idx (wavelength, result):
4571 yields 1.56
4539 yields 1.34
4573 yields 1.58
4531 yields 1.84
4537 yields 1.63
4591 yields 1.75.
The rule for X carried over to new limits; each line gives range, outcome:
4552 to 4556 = 1.31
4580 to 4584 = 1.69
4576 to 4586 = 1.69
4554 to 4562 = 1.49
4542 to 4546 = 1.61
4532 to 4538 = 1.58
